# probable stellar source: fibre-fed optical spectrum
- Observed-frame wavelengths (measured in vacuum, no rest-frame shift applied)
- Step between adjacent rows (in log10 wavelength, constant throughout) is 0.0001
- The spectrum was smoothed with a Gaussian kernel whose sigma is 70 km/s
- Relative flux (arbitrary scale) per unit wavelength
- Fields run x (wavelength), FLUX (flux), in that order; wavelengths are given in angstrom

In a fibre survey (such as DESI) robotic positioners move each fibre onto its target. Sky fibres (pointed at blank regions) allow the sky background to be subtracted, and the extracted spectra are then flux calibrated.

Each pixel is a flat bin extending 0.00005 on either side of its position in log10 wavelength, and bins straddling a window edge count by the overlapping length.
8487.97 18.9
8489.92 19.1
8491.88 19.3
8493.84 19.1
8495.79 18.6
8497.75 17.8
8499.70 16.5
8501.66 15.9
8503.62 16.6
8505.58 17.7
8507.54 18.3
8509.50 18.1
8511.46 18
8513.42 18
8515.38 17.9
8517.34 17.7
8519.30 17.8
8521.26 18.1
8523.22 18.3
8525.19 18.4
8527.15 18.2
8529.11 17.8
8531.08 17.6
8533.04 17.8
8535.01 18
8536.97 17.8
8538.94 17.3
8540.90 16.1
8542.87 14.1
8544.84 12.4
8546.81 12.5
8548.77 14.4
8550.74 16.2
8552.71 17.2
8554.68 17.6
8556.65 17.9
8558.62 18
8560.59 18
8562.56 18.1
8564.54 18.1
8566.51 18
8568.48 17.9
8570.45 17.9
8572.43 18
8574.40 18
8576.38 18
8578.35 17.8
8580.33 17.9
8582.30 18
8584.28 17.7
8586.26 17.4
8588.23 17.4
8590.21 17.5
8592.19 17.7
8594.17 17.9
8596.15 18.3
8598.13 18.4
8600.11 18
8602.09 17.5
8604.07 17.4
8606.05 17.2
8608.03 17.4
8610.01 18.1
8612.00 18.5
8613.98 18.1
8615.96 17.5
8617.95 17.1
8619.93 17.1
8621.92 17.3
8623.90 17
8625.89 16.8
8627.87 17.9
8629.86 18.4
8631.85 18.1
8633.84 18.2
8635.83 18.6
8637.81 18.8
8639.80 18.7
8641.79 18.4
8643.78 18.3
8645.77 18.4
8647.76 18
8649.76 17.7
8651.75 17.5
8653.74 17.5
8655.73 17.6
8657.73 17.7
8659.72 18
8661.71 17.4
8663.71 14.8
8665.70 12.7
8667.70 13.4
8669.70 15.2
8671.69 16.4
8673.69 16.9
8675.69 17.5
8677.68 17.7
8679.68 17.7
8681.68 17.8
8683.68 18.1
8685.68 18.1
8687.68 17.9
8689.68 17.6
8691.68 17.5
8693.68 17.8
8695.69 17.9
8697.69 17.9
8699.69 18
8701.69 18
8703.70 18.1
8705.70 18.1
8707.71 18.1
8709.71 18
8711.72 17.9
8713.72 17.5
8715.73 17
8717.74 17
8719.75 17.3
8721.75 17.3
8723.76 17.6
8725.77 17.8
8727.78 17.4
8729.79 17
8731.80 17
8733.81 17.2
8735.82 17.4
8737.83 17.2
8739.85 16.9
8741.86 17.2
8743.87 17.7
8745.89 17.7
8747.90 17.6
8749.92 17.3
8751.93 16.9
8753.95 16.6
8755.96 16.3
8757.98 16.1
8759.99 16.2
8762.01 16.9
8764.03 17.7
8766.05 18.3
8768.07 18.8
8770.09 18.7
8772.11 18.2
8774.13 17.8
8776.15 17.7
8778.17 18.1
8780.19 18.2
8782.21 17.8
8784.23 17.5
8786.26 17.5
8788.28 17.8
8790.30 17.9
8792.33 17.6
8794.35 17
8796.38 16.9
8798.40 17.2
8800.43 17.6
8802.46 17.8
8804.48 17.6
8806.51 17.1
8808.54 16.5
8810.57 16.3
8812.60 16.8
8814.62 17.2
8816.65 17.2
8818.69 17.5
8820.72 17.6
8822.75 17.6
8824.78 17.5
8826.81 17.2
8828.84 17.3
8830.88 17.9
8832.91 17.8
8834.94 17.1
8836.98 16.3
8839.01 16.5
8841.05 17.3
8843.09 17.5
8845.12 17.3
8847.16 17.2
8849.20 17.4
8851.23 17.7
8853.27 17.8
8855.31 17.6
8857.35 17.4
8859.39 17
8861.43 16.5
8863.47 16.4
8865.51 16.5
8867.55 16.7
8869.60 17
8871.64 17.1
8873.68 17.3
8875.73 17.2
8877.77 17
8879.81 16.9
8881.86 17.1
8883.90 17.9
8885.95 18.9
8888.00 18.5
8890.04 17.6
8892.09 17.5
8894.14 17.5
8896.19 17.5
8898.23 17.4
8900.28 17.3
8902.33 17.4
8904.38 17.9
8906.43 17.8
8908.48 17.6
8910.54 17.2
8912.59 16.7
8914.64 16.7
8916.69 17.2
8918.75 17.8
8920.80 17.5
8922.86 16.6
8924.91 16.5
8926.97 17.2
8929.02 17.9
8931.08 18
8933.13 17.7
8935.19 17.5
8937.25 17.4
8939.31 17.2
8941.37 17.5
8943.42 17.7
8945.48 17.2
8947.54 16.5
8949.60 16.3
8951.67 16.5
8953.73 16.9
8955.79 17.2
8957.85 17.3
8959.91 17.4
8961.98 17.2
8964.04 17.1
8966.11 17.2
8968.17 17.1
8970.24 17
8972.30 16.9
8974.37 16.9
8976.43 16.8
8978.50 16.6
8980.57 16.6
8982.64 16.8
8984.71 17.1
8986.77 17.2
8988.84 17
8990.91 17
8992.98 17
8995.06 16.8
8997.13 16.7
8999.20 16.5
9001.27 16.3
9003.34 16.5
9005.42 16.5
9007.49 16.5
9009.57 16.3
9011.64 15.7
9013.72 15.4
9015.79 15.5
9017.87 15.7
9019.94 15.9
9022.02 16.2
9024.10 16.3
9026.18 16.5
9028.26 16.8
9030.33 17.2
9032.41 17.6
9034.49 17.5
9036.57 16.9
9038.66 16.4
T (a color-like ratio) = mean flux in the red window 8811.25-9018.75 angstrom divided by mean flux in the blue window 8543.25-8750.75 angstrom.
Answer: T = 0.98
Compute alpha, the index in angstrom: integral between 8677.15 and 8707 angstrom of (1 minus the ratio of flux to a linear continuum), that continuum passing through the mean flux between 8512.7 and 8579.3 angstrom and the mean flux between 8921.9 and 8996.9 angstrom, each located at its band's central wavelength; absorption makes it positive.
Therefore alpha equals -1.2 angstrom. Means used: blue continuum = 17.3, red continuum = 17.1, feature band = 17.9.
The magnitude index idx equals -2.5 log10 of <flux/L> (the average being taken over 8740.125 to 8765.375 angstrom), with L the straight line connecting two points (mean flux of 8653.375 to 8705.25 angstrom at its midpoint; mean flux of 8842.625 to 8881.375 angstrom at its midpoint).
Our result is 0.01 mag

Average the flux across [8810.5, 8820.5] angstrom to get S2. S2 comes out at 17.1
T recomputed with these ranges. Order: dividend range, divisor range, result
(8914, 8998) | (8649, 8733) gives 0.99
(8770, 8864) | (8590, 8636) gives 0.98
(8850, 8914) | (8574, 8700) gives 0.99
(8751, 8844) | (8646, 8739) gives 1.00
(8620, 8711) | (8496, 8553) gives 1.03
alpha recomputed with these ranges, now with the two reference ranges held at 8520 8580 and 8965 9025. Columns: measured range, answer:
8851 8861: -0.40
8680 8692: -0.60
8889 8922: -1.44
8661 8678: 1.35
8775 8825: -1.74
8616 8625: -0.04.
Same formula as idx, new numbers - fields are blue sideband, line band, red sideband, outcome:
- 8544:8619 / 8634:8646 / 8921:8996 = -0.07 mag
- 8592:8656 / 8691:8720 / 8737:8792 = -0.01 mag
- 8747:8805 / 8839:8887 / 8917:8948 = 0.01 mag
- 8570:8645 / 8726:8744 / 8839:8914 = 0.02 mag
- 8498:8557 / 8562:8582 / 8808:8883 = -0.06 mag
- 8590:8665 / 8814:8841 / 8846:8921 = 0.01 mag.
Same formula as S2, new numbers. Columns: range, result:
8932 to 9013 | 16.9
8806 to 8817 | 16.8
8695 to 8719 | 17.8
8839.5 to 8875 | 17.1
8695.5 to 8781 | 17.5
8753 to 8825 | 17.4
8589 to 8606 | 17.8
